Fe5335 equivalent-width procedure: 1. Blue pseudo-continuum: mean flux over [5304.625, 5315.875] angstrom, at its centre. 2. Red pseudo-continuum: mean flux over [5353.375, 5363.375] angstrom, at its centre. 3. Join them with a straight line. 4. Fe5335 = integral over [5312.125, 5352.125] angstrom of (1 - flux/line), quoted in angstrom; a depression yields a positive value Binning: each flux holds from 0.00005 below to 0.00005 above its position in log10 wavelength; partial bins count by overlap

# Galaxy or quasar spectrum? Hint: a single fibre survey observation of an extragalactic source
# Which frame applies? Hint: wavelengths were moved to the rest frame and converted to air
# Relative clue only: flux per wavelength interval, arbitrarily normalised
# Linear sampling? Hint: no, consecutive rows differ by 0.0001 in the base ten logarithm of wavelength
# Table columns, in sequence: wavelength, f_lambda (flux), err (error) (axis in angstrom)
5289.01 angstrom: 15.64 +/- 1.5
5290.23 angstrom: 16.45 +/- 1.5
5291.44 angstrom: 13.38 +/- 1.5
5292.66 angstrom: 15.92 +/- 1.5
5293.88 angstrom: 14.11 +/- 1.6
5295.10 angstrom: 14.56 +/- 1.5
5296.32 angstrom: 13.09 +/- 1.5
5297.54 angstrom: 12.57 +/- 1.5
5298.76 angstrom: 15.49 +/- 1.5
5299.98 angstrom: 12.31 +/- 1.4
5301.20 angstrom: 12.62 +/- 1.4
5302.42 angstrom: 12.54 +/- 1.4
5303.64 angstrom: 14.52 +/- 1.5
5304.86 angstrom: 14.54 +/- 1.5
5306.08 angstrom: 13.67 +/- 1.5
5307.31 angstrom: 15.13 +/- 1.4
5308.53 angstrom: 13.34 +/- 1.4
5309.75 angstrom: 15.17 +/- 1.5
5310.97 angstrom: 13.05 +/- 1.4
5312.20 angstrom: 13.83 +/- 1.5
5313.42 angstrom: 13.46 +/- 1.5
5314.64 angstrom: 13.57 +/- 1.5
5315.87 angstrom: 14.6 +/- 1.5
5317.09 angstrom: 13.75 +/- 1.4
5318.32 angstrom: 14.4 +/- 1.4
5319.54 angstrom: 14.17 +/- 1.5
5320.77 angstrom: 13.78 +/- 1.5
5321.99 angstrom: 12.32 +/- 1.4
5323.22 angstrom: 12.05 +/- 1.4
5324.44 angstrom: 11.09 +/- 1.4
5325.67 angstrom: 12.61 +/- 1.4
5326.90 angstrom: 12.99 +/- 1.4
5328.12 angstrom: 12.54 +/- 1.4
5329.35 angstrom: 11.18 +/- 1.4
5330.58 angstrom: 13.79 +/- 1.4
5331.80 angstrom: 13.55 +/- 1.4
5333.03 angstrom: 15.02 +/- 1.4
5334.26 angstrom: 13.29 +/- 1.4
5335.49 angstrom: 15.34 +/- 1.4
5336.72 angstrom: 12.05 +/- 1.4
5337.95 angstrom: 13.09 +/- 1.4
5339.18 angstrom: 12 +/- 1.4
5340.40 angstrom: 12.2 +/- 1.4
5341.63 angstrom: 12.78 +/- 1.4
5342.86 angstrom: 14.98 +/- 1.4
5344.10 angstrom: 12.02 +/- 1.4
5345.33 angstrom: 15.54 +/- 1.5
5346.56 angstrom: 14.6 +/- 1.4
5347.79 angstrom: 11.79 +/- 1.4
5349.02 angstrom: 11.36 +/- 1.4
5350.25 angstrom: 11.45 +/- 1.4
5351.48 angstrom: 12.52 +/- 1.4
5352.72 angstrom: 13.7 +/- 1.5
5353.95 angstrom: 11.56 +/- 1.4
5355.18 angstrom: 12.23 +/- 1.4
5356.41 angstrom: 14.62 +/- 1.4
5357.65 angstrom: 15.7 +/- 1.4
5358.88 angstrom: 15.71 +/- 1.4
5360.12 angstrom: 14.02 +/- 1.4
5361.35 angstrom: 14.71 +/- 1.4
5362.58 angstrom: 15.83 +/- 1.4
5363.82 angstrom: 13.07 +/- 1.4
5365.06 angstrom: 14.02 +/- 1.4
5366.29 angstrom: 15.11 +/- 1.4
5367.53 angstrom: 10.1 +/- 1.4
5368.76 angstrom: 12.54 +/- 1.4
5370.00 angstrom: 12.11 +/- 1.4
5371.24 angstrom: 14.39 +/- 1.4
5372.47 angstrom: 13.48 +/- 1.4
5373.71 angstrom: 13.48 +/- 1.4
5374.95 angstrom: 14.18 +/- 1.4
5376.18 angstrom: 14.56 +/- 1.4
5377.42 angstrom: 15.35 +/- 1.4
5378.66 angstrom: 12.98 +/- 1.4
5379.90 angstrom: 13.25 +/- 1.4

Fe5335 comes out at 2.8 angstrom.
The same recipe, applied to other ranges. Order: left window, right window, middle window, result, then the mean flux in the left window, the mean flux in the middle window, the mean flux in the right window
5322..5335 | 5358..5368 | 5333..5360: 0.39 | 12.8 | 13.3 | 14.2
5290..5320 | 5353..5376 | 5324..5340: 1.03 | 14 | 13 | 13.7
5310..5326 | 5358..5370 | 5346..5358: 0.73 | 13.3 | 12.9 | 13.8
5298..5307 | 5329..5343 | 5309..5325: 0.03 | 13.7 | 13.5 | 13.3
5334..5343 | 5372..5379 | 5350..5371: 0.24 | 13.1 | 13.5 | 14.1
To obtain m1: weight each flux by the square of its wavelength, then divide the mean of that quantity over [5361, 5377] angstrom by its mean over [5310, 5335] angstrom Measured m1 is 1.05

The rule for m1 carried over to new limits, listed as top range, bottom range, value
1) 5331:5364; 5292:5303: 1.01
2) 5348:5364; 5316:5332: 1.06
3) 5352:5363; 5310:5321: 1.04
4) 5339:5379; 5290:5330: 1.01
